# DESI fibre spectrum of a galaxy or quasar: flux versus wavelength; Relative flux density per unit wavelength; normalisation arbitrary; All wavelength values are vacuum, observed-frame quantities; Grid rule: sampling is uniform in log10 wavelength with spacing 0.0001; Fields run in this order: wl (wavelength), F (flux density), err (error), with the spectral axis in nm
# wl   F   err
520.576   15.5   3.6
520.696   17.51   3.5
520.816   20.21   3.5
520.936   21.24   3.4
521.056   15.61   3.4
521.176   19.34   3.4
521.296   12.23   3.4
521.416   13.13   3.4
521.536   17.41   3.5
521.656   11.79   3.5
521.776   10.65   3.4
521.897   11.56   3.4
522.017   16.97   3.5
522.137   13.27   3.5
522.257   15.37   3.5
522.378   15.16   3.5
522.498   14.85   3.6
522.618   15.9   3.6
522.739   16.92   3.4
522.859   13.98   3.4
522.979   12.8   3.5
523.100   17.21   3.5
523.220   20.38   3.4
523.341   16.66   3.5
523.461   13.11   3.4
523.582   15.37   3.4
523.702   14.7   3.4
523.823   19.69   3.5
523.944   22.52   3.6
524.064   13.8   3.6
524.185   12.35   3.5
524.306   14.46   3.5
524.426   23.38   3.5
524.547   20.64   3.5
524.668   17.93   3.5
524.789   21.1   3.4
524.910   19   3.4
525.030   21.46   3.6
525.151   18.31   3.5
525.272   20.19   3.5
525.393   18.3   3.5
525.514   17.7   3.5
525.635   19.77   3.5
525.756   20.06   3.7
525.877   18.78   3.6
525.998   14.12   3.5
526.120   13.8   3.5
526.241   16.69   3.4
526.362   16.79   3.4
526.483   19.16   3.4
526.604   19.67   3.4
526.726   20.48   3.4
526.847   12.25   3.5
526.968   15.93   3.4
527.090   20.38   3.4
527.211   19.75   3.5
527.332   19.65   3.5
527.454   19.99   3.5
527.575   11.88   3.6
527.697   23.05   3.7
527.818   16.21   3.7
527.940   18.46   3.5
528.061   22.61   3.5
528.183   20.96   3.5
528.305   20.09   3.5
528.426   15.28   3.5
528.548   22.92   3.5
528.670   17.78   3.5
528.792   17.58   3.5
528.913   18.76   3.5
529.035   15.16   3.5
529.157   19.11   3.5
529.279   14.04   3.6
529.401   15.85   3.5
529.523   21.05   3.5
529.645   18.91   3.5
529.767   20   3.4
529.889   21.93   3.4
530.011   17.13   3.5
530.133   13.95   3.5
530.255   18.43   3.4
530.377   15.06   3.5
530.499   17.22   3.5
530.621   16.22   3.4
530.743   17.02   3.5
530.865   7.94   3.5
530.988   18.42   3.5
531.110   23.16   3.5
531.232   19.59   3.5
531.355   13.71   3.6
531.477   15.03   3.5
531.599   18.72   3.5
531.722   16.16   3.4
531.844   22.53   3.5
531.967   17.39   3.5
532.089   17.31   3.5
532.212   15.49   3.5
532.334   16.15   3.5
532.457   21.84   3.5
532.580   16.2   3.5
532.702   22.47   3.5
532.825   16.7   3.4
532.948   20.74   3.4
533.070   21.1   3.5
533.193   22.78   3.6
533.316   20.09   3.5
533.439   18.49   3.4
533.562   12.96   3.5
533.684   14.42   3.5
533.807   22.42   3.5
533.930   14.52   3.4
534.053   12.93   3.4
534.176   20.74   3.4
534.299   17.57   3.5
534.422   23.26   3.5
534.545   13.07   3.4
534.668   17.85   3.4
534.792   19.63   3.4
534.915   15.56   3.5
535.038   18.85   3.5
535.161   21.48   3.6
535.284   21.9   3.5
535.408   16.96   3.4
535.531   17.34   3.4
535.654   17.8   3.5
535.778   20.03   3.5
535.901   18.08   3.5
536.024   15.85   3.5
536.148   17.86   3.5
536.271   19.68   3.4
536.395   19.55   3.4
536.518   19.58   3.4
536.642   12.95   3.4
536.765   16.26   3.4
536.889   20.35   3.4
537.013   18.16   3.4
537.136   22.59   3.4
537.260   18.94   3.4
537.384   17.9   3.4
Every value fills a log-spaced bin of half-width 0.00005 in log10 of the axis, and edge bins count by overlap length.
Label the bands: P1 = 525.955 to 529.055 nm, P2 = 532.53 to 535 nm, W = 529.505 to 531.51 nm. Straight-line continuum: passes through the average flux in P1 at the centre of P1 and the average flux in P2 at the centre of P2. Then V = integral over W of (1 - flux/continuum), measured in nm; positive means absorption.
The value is 0.095 nm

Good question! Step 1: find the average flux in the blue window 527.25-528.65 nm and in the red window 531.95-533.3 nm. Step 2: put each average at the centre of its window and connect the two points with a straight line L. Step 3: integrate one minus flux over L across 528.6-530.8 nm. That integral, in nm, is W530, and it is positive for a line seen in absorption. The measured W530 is 0.18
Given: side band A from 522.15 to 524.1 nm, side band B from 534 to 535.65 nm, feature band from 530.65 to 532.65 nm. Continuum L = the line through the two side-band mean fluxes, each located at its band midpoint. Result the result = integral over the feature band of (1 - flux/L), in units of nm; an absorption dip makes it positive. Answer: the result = 0.04 nm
